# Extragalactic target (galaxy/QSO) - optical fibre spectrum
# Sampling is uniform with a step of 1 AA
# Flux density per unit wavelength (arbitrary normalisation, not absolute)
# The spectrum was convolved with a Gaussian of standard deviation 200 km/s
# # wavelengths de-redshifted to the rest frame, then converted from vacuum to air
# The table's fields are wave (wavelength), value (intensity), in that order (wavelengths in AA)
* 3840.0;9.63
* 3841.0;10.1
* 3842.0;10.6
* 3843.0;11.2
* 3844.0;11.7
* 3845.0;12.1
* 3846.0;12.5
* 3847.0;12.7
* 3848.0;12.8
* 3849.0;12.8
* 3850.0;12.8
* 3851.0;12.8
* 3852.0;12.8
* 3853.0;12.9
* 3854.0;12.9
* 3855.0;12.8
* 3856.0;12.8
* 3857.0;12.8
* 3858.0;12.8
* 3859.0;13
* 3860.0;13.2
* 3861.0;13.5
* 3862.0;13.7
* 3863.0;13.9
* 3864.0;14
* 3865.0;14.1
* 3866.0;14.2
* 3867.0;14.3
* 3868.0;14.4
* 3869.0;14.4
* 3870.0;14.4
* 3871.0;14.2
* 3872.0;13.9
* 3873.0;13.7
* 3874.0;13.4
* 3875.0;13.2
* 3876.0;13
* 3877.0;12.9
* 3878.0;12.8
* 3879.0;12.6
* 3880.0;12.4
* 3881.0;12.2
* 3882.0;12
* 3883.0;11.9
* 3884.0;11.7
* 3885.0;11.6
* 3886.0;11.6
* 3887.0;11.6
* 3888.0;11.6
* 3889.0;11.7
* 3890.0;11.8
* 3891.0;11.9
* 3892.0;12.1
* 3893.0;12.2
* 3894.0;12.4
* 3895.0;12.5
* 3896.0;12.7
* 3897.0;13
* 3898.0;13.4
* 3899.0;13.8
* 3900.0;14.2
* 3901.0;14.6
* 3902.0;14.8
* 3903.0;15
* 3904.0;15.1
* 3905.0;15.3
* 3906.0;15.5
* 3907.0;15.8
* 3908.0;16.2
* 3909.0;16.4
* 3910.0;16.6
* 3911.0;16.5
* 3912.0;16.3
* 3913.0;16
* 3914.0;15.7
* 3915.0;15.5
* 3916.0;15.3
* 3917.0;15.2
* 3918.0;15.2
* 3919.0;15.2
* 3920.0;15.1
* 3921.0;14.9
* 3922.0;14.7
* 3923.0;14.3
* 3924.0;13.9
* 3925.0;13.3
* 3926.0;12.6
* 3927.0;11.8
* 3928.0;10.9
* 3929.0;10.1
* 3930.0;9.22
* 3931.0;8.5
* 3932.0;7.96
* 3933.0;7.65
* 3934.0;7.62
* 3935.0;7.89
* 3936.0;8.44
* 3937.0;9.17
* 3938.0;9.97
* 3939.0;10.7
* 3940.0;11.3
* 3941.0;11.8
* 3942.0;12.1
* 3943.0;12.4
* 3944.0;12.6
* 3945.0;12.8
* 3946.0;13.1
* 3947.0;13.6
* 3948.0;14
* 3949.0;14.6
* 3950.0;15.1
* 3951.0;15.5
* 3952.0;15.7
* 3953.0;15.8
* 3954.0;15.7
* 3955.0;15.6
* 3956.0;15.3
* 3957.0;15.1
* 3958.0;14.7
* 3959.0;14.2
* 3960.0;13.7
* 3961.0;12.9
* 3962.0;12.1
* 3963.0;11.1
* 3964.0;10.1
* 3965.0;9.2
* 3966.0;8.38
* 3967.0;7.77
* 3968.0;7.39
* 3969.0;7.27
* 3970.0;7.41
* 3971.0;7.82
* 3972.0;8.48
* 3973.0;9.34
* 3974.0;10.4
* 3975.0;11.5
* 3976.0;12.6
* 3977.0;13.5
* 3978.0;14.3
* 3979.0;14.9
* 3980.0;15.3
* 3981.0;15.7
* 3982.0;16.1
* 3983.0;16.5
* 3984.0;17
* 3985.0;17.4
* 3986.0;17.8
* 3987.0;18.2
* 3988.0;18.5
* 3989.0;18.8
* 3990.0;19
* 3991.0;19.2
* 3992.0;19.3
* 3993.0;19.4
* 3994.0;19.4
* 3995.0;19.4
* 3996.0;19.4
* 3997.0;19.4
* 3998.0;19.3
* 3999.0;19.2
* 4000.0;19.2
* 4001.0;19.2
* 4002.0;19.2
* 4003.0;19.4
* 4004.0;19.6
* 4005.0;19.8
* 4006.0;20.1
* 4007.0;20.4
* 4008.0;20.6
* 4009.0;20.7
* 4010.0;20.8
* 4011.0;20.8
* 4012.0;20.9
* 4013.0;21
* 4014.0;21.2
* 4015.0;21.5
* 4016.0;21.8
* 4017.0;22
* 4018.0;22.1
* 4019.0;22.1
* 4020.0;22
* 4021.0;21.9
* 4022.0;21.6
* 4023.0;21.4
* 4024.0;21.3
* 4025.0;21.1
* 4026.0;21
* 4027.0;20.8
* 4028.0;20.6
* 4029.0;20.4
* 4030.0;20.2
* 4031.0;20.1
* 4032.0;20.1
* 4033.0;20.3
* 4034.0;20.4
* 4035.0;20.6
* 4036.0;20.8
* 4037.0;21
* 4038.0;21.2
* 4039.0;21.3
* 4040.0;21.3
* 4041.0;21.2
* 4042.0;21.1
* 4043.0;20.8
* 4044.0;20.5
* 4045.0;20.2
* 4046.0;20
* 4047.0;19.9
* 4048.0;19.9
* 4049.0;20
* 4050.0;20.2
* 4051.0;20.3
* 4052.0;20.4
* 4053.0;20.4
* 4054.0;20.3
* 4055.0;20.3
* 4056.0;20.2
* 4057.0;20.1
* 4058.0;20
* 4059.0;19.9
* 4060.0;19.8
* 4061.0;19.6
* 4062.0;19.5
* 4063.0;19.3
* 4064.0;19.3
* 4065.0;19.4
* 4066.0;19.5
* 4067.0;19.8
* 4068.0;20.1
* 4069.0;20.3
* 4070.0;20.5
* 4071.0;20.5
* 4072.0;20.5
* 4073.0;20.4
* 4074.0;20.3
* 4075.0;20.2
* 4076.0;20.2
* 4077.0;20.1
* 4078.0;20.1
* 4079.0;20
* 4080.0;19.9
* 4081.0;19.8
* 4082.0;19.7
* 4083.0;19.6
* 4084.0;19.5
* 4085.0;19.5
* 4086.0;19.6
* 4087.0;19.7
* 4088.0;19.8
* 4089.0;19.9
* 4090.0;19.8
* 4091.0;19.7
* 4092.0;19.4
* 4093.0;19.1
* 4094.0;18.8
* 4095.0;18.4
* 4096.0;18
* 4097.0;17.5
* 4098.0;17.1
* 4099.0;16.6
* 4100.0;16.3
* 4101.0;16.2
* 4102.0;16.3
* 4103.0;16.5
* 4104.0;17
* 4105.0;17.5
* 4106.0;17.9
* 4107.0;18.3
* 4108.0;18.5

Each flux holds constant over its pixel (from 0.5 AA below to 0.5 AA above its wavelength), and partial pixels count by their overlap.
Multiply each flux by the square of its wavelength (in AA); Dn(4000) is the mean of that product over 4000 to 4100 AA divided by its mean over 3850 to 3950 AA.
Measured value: 1.7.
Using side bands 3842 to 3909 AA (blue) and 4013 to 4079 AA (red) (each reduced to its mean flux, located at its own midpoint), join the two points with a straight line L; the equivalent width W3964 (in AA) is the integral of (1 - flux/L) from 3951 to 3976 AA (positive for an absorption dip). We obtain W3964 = 7.78 AA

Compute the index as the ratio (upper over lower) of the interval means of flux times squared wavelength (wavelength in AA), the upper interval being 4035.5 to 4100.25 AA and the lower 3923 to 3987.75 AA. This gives 1.70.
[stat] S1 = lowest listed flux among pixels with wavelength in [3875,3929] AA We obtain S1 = 10.1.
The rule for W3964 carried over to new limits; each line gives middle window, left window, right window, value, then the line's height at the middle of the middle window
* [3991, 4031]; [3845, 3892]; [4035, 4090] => -4.93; 18.2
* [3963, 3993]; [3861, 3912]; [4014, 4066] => 7.38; 17.8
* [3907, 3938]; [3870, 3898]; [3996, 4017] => 3.89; 14.9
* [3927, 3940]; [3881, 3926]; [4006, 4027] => 5.47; 15.9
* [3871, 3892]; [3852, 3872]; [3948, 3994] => 1.90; 13.7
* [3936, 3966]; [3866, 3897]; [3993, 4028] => 7.09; 16.9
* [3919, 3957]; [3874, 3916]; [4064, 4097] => 6.73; 15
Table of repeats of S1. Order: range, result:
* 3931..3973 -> 7.27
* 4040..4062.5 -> 19.5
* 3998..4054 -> 19.2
